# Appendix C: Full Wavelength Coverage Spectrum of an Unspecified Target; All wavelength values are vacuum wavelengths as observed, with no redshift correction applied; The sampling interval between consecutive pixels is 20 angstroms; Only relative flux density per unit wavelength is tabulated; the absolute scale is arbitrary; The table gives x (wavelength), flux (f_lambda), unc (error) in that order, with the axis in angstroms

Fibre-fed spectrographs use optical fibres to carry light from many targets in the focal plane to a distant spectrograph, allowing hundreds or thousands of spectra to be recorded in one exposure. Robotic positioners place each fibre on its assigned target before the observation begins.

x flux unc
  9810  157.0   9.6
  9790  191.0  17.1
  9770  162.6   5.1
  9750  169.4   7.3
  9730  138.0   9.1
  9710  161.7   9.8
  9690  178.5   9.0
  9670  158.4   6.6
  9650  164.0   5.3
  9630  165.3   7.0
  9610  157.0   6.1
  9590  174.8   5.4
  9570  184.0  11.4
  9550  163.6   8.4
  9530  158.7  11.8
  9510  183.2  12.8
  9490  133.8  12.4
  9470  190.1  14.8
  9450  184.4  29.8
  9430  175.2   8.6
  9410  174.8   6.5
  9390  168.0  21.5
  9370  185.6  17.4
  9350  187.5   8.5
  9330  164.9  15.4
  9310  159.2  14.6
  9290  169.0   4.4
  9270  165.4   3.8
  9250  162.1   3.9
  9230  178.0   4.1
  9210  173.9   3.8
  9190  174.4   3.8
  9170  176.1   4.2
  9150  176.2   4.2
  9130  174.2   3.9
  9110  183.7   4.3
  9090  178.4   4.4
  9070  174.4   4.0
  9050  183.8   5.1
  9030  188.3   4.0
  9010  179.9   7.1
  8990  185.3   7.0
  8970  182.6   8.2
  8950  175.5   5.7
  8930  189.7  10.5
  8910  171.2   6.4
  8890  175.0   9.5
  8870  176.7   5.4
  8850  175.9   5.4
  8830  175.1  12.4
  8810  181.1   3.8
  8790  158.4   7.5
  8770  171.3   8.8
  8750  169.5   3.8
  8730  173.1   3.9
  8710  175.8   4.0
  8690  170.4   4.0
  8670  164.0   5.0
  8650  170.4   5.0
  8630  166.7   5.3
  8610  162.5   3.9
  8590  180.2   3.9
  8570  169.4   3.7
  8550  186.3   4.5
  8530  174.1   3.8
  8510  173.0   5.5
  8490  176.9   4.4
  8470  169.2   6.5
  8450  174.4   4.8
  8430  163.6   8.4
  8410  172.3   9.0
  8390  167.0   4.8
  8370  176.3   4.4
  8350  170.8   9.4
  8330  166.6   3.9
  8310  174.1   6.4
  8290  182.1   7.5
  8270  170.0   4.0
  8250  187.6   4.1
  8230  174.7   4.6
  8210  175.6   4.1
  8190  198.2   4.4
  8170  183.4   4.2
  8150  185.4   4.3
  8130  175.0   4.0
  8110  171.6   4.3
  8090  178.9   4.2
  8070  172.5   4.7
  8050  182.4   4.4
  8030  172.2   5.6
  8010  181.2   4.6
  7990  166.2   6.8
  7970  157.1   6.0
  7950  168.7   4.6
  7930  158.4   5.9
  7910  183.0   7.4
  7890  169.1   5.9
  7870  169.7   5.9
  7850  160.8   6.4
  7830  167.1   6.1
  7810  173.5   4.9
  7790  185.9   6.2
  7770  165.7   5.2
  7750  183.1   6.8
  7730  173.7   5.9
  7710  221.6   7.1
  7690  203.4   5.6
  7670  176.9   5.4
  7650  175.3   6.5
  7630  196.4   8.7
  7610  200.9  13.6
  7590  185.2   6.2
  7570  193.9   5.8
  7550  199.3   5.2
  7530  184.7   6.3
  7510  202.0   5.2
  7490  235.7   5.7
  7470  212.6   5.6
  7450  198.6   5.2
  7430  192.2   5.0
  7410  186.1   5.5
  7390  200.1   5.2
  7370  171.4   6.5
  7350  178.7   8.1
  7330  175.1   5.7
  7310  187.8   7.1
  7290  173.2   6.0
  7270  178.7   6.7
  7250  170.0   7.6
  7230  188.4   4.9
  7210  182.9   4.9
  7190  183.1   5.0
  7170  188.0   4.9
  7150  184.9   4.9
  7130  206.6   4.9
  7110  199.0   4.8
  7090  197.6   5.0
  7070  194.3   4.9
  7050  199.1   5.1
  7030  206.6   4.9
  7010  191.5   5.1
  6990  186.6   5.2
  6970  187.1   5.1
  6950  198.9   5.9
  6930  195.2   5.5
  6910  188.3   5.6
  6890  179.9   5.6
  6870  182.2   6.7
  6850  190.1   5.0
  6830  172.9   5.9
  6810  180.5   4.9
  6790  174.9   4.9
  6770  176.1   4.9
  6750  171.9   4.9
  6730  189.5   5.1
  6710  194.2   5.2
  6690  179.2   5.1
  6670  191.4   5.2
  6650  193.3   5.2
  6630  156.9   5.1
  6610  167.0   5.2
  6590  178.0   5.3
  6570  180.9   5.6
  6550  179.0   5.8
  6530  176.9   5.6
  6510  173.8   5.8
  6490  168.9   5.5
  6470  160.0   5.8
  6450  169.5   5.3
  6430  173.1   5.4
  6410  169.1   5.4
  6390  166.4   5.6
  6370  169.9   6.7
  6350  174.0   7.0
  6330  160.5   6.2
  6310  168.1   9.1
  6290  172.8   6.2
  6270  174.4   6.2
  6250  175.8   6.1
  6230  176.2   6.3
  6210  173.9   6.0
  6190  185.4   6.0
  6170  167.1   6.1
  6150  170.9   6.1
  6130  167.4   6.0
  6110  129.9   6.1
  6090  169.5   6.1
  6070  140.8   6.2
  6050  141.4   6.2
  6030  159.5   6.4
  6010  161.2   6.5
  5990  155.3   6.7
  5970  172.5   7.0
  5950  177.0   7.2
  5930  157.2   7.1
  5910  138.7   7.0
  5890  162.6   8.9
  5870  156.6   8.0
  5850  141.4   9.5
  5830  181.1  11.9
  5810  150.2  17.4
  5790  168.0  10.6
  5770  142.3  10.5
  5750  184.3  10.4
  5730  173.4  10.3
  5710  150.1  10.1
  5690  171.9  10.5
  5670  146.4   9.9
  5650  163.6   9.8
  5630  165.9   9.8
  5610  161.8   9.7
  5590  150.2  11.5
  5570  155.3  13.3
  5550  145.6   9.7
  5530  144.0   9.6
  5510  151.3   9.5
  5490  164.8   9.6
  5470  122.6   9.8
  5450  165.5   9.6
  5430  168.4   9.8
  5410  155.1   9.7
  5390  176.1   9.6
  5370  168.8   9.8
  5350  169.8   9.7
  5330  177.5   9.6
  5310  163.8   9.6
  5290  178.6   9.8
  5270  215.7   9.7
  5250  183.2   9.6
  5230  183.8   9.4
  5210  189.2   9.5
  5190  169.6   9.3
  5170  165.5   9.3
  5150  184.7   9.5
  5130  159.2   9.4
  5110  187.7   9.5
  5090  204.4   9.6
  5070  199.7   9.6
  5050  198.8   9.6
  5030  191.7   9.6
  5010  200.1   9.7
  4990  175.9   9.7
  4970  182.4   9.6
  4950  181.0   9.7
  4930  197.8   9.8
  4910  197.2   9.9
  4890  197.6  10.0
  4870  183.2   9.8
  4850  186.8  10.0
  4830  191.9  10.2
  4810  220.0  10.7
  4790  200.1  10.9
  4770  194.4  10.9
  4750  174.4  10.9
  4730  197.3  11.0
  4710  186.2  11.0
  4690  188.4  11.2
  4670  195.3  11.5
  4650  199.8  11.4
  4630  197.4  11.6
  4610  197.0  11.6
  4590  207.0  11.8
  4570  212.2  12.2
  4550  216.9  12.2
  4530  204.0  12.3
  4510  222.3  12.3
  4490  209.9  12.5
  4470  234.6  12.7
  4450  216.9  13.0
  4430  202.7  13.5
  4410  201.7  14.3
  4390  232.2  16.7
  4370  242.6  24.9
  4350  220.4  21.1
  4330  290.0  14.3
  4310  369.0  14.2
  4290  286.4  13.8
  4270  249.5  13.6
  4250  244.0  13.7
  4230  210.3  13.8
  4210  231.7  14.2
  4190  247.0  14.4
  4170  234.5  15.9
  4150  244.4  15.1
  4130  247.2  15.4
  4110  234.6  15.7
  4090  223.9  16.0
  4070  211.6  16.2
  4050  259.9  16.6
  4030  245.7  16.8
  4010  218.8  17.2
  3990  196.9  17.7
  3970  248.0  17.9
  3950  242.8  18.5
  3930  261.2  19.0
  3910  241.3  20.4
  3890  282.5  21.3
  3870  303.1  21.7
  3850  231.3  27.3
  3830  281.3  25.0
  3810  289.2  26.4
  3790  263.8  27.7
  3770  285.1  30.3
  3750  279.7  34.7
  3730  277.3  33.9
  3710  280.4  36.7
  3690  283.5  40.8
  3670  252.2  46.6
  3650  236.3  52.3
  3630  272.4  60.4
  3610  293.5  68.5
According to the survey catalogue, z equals 0.54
